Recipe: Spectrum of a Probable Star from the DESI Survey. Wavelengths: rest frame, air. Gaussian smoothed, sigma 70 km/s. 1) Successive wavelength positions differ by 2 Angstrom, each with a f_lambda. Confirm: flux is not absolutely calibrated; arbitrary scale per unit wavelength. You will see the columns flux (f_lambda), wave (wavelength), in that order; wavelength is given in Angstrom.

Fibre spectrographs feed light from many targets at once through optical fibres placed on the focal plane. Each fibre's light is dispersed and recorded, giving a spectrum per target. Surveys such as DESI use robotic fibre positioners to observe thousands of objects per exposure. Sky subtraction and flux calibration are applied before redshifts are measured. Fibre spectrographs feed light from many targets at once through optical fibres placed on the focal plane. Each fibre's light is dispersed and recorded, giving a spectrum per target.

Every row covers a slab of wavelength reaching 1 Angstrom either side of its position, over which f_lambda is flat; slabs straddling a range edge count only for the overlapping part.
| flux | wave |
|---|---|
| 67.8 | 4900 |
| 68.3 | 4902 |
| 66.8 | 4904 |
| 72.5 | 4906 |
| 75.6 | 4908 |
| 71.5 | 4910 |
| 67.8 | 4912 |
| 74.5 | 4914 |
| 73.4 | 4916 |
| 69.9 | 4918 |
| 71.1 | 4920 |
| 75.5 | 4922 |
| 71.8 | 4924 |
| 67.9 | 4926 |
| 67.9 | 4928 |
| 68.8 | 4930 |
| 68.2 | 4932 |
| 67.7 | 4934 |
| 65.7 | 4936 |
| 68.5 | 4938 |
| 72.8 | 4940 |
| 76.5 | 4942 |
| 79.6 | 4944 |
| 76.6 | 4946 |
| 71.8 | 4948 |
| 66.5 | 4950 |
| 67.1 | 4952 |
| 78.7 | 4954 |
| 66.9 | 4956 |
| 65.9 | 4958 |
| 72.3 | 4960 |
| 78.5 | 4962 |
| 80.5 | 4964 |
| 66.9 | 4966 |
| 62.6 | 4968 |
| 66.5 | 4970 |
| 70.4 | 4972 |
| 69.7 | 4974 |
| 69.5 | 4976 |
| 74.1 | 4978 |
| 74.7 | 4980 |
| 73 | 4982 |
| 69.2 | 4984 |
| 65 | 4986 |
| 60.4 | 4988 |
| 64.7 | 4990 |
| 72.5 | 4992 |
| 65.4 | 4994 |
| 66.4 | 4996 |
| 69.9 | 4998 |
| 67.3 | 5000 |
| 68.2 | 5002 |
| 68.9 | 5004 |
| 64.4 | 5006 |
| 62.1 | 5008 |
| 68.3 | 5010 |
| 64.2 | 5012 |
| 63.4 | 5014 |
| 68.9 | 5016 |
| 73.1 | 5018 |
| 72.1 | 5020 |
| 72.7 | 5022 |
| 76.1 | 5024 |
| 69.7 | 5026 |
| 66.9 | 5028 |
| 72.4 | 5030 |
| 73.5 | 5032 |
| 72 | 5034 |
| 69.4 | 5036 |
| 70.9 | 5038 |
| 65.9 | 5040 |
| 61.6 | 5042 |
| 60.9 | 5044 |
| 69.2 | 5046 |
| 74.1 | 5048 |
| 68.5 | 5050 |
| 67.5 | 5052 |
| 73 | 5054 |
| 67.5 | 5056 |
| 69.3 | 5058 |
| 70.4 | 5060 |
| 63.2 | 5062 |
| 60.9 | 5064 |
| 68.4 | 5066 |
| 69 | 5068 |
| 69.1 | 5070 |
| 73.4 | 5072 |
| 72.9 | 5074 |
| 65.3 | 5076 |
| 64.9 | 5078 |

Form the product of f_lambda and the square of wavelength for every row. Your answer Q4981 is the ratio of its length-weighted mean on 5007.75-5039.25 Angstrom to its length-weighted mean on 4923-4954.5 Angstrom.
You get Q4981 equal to 1.02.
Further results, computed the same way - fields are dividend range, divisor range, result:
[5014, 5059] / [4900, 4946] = 1.03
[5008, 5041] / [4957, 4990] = 1.02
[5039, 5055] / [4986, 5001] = 1.04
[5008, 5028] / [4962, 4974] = 1.01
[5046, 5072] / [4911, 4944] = 1.02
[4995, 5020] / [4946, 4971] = 0.97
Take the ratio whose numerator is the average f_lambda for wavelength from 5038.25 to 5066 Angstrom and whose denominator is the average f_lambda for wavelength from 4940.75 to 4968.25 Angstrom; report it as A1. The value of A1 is 0.93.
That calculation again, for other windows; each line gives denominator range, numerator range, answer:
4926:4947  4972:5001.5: 0.97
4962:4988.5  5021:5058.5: 0.99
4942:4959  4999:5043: 0.96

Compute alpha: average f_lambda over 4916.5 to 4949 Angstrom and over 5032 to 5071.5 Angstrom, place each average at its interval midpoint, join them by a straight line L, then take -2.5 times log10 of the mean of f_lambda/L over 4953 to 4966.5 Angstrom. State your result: -0.04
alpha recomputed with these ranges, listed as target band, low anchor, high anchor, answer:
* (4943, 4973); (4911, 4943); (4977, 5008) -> -0.031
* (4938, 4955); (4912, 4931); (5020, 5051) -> -0.040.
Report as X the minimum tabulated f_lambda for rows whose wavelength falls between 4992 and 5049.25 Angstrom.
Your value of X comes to 60.9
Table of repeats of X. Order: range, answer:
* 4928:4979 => 62.6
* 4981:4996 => 60.4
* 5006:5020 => 62.1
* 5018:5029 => 66.9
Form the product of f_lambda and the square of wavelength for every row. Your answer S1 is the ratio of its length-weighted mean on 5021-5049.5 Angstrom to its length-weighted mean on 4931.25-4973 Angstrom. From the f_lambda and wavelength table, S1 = 1.01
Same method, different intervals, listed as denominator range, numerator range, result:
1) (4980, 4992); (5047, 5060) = 1.06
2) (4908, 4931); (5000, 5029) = 1.00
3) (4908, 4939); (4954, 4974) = 1.02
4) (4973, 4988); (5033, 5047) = 0.98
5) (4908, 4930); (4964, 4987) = 1.00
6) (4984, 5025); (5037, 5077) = 1.03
